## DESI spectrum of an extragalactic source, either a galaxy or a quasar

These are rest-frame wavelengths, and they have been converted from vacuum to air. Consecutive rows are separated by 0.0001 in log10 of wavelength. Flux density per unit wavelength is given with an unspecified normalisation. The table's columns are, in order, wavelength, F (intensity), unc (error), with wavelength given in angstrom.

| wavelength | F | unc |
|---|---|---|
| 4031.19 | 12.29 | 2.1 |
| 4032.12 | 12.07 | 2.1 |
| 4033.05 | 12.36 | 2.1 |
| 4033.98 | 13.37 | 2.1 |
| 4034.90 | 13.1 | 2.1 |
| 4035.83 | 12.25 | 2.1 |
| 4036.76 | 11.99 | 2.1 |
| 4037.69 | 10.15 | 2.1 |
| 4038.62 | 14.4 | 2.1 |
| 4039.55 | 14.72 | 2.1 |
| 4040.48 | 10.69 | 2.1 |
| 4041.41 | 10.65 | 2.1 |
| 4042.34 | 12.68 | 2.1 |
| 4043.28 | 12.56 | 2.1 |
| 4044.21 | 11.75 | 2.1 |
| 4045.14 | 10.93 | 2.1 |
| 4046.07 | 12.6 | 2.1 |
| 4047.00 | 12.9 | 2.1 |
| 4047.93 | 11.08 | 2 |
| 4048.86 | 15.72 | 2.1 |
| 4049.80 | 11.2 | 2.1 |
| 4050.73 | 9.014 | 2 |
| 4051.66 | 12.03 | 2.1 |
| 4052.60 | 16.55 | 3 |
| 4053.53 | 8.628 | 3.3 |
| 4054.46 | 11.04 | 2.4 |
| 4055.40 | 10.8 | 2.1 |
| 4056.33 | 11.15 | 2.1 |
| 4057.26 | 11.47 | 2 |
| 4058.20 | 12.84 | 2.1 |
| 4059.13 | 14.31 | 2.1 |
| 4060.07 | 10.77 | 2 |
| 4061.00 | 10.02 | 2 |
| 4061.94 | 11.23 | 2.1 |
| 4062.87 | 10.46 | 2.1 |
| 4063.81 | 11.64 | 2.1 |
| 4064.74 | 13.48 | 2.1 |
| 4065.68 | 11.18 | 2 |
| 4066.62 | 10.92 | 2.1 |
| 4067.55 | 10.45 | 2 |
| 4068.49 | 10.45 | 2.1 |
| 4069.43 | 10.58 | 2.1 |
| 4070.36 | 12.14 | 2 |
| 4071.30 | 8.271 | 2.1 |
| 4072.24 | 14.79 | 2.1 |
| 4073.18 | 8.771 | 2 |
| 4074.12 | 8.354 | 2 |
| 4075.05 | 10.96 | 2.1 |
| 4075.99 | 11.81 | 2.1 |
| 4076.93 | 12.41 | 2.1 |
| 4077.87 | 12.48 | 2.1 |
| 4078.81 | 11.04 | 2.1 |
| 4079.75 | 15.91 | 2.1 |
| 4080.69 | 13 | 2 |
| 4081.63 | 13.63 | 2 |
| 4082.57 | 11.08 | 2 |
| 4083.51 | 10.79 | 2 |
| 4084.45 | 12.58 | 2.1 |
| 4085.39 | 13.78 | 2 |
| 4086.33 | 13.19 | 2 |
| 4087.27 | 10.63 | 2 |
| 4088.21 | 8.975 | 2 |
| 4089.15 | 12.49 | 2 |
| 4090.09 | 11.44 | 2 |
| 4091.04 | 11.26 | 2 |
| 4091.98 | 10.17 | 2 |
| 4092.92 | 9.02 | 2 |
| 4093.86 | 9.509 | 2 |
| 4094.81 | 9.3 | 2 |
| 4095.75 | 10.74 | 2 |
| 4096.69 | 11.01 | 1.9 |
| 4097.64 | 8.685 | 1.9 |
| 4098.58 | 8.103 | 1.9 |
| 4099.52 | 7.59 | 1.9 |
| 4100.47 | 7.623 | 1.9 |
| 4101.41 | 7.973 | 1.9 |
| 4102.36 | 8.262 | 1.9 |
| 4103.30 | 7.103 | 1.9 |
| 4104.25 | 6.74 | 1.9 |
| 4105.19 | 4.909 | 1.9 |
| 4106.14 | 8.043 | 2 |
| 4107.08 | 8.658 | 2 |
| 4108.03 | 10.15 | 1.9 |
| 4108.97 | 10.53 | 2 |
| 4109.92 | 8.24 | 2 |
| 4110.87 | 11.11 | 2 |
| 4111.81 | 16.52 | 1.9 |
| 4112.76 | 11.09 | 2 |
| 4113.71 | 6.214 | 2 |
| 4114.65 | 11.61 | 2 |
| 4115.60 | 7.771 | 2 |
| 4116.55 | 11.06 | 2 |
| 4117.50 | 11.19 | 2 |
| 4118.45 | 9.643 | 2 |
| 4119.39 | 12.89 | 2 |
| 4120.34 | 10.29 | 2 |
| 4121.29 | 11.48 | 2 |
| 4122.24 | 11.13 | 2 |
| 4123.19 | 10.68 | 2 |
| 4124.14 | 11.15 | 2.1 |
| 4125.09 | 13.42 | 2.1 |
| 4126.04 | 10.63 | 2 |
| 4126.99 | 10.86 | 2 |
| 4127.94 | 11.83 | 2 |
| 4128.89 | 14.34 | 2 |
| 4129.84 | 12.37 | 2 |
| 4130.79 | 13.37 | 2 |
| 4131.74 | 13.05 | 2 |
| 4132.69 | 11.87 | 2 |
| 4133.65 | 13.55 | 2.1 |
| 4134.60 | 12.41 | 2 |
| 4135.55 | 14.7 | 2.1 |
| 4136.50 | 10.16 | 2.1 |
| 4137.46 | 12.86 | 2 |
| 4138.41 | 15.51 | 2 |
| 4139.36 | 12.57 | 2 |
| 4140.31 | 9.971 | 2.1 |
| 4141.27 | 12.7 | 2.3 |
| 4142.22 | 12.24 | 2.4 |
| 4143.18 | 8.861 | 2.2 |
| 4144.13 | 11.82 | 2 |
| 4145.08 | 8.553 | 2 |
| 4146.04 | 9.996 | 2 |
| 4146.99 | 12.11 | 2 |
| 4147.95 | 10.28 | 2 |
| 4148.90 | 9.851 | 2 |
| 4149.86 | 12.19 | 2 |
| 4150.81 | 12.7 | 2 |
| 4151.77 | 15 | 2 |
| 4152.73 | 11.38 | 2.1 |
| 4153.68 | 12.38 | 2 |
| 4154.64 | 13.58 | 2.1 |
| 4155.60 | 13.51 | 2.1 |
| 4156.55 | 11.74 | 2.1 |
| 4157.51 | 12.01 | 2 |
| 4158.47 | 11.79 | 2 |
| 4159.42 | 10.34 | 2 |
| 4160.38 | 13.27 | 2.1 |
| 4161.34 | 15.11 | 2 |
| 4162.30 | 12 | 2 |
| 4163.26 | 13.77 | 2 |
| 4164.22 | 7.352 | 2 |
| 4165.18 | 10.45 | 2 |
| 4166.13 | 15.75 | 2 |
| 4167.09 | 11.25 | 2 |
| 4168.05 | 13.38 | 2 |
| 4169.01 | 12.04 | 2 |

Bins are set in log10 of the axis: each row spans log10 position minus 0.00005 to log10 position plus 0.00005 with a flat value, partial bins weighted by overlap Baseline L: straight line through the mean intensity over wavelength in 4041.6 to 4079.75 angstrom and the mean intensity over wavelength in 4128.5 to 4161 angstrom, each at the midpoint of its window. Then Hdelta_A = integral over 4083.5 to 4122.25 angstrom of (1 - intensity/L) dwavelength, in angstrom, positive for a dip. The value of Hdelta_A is 6.2 angstrom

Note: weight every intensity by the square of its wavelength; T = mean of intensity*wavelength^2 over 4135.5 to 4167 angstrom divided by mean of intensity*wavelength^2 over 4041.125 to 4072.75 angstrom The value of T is 1.1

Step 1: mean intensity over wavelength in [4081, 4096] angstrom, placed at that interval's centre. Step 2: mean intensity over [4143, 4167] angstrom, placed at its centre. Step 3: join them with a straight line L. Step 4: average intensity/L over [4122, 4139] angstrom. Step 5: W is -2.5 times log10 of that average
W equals -0.08 mag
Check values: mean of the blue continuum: 11.2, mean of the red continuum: 11.9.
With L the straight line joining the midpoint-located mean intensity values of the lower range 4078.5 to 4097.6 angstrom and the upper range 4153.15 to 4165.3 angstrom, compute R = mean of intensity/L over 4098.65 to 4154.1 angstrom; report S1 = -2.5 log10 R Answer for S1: 0.088 mag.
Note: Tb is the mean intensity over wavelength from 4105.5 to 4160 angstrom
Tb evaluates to 11.5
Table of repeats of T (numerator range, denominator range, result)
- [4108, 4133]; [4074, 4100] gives 1.03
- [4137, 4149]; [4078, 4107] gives 1.15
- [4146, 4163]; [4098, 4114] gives 1.43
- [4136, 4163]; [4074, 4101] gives 1.12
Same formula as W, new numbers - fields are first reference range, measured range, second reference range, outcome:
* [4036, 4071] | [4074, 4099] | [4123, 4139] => 0.08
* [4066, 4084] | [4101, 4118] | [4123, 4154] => 0.26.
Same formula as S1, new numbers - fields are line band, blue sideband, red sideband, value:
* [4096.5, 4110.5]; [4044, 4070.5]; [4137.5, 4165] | 0.390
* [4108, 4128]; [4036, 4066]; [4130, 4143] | 0.145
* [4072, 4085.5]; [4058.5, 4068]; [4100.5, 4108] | -0.202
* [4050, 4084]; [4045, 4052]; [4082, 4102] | -0.025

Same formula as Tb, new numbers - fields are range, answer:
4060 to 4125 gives 10.6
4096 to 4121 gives 9.38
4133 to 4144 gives 12.3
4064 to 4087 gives 11.7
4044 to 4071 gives 11.6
